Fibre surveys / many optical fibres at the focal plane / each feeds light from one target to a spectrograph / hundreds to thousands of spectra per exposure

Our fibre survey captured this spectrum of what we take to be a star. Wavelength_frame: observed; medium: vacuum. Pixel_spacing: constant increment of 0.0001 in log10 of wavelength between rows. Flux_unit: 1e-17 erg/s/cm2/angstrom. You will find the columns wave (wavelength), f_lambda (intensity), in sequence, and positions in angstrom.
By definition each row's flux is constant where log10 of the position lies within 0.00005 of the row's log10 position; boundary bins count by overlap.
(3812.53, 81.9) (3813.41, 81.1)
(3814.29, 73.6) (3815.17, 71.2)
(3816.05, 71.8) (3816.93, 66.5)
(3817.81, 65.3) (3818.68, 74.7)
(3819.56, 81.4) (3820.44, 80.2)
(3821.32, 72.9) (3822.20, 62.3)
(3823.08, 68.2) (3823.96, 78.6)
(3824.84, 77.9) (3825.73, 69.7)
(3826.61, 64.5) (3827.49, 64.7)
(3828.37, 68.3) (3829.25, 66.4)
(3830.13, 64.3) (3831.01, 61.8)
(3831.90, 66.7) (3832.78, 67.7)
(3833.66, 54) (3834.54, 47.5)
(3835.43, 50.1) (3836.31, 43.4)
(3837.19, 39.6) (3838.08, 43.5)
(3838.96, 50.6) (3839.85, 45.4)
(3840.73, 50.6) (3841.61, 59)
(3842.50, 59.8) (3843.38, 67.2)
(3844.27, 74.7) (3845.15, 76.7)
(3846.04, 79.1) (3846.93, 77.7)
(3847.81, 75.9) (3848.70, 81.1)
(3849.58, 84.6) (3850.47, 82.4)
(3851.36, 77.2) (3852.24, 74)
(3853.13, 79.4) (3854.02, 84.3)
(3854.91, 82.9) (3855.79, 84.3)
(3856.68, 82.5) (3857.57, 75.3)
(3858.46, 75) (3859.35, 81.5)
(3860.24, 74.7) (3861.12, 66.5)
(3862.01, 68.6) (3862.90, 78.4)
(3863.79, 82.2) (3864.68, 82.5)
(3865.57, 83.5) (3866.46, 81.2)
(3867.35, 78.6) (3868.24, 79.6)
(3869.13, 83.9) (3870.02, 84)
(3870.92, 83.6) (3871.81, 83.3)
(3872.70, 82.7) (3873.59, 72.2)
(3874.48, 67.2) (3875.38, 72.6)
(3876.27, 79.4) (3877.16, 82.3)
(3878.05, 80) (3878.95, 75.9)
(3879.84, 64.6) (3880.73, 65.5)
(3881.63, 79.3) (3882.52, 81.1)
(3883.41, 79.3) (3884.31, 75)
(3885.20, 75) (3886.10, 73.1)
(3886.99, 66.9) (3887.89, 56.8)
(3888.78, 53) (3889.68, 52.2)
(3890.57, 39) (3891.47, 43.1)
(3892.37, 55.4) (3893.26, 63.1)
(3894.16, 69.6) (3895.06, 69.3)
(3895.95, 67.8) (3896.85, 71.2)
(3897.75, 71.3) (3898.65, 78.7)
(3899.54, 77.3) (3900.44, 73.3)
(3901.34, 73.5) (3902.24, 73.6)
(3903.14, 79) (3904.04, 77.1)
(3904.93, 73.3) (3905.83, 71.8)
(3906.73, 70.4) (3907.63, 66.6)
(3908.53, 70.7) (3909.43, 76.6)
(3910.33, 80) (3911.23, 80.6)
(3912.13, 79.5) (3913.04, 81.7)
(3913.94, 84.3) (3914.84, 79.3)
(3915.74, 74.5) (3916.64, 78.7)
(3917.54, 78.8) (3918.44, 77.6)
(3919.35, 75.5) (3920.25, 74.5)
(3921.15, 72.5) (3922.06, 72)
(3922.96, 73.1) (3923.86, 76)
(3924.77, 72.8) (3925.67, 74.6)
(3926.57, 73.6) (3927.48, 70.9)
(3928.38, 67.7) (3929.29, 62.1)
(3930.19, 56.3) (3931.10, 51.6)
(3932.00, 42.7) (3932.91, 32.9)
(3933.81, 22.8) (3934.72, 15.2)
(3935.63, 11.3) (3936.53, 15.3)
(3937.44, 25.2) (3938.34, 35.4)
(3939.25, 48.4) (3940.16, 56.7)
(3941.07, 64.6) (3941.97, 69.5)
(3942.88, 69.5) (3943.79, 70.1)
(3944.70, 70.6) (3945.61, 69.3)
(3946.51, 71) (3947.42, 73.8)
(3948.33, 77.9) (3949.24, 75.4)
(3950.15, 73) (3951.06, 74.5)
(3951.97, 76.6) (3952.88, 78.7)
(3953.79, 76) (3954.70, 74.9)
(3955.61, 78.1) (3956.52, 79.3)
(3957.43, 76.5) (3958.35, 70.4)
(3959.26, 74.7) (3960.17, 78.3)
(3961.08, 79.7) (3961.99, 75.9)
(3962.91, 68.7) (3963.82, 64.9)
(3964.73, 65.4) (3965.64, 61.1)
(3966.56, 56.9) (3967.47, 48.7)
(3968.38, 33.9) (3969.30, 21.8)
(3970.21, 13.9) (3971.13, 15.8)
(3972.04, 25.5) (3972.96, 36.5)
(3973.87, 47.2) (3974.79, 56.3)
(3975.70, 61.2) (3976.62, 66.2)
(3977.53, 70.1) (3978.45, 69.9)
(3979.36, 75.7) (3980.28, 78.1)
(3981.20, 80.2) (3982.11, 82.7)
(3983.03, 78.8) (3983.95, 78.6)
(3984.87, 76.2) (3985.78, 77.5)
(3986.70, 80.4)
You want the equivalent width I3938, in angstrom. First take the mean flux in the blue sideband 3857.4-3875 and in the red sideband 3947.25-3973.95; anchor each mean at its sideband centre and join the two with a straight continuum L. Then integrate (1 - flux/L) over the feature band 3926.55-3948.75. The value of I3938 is 4.4 angstrom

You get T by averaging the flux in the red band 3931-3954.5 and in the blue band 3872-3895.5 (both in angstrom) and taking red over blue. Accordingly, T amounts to 0.82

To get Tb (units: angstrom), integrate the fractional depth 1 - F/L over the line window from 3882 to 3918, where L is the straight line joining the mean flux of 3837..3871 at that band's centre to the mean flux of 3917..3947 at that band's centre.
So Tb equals -3.72 angstrom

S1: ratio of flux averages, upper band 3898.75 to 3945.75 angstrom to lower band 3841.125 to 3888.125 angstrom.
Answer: 0.85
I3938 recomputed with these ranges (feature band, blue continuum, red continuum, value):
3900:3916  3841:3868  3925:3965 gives -1.8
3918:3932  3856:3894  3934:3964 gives -0.5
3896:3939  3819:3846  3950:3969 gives 1.1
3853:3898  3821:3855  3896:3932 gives -2.4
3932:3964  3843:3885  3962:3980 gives -3.1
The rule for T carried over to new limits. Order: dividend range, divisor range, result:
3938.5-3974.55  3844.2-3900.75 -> 0.84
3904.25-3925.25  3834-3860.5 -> 1.10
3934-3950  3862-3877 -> 0.68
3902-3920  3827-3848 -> 1.27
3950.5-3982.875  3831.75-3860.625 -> 0.92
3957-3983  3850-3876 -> 0.75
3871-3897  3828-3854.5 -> 1.06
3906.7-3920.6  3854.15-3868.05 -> 0.98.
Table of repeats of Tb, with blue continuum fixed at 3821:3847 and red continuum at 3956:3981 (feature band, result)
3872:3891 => -3.0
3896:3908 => -2.6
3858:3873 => -4.4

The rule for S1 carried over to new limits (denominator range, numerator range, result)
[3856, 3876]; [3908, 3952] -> 0.82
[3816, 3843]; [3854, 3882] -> 1.25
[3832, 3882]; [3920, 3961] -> 0.87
